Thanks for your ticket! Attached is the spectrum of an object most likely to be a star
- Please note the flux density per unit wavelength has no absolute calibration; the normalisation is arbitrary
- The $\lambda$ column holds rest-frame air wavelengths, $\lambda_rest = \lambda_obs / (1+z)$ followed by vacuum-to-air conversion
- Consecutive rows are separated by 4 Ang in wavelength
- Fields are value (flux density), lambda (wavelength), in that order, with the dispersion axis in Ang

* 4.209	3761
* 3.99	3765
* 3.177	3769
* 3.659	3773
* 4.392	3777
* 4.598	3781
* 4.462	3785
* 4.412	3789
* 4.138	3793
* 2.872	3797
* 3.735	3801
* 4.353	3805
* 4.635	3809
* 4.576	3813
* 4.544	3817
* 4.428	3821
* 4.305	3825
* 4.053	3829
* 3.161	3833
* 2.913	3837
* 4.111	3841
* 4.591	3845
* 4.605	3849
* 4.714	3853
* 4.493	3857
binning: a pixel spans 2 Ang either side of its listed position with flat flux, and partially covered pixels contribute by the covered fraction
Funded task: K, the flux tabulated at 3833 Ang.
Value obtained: 3.161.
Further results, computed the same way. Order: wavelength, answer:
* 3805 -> 4.353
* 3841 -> 4.111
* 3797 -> 2.872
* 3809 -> 4.635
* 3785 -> 4.462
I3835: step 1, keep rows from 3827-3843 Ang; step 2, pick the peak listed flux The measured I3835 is 4.111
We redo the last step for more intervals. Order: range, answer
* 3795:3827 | 4.635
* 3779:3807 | 4.598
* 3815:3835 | 4.544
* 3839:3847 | 4.591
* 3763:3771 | 3.99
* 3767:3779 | 4.392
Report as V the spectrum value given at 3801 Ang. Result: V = 3.735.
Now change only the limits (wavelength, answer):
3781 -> 4.598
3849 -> 4.605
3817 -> 4.544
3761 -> 4.209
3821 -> 4.428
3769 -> 3.177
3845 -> 4.591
